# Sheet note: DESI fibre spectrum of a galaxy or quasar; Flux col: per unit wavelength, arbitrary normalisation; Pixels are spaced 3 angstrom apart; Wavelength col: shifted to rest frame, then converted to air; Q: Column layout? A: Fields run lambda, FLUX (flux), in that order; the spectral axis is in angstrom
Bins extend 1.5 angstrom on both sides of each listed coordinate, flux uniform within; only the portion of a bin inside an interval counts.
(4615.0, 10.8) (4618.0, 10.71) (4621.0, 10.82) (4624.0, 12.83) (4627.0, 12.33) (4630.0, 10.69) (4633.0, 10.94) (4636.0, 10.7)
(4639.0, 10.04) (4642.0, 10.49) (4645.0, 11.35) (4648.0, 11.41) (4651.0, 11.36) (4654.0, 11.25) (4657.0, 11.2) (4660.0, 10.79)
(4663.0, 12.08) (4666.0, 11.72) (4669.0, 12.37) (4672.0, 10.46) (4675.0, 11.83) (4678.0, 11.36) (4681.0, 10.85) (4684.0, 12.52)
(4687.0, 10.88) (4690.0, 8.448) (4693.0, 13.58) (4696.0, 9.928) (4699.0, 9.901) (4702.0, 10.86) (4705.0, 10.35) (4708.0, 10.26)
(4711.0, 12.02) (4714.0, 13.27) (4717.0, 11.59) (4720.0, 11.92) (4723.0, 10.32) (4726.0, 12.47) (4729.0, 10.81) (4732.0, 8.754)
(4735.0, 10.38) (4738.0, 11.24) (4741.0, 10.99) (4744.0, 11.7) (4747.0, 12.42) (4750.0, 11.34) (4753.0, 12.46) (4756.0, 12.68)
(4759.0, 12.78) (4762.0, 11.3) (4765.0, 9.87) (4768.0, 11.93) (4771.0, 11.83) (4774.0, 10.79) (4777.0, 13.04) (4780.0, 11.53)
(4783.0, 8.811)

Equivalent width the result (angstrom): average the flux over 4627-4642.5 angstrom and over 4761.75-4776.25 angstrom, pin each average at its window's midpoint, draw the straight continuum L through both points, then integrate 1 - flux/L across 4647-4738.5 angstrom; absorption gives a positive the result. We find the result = -1.8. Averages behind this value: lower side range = 10.7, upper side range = 11.2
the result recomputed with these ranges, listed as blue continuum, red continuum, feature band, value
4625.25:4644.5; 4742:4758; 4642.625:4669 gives -0.7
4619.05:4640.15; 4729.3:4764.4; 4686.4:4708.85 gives 1.6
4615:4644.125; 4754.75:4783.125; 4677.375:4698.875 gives 0.5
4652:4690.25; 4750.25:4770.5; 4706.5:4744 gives 1.3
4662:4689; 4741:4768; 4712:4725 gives -0.2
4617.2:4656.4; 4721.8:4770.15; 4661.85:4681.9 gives -0.6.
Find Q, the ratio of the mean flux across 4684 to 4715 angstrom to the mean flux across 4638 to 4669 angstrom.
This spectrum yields 0.98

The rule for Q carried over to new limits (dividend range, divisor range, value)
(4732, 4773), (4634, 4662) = 1.05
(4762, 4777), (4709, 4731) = 0.97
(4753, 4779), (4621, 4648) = 1.06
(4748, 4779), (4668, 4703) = 1.07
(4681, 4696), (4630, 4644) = 1.05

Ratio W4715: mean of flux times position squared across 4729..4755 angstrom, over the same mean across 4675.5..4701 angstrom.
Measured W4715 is 1.0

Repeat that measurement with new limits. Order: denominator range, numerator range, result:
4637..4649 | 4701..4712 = 1.03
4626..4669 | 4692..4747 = 1.03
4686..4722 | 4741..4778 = 1.09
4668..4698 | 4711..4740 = 1.02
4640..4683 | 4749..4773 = 1.08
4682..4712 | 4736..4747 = 1.07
